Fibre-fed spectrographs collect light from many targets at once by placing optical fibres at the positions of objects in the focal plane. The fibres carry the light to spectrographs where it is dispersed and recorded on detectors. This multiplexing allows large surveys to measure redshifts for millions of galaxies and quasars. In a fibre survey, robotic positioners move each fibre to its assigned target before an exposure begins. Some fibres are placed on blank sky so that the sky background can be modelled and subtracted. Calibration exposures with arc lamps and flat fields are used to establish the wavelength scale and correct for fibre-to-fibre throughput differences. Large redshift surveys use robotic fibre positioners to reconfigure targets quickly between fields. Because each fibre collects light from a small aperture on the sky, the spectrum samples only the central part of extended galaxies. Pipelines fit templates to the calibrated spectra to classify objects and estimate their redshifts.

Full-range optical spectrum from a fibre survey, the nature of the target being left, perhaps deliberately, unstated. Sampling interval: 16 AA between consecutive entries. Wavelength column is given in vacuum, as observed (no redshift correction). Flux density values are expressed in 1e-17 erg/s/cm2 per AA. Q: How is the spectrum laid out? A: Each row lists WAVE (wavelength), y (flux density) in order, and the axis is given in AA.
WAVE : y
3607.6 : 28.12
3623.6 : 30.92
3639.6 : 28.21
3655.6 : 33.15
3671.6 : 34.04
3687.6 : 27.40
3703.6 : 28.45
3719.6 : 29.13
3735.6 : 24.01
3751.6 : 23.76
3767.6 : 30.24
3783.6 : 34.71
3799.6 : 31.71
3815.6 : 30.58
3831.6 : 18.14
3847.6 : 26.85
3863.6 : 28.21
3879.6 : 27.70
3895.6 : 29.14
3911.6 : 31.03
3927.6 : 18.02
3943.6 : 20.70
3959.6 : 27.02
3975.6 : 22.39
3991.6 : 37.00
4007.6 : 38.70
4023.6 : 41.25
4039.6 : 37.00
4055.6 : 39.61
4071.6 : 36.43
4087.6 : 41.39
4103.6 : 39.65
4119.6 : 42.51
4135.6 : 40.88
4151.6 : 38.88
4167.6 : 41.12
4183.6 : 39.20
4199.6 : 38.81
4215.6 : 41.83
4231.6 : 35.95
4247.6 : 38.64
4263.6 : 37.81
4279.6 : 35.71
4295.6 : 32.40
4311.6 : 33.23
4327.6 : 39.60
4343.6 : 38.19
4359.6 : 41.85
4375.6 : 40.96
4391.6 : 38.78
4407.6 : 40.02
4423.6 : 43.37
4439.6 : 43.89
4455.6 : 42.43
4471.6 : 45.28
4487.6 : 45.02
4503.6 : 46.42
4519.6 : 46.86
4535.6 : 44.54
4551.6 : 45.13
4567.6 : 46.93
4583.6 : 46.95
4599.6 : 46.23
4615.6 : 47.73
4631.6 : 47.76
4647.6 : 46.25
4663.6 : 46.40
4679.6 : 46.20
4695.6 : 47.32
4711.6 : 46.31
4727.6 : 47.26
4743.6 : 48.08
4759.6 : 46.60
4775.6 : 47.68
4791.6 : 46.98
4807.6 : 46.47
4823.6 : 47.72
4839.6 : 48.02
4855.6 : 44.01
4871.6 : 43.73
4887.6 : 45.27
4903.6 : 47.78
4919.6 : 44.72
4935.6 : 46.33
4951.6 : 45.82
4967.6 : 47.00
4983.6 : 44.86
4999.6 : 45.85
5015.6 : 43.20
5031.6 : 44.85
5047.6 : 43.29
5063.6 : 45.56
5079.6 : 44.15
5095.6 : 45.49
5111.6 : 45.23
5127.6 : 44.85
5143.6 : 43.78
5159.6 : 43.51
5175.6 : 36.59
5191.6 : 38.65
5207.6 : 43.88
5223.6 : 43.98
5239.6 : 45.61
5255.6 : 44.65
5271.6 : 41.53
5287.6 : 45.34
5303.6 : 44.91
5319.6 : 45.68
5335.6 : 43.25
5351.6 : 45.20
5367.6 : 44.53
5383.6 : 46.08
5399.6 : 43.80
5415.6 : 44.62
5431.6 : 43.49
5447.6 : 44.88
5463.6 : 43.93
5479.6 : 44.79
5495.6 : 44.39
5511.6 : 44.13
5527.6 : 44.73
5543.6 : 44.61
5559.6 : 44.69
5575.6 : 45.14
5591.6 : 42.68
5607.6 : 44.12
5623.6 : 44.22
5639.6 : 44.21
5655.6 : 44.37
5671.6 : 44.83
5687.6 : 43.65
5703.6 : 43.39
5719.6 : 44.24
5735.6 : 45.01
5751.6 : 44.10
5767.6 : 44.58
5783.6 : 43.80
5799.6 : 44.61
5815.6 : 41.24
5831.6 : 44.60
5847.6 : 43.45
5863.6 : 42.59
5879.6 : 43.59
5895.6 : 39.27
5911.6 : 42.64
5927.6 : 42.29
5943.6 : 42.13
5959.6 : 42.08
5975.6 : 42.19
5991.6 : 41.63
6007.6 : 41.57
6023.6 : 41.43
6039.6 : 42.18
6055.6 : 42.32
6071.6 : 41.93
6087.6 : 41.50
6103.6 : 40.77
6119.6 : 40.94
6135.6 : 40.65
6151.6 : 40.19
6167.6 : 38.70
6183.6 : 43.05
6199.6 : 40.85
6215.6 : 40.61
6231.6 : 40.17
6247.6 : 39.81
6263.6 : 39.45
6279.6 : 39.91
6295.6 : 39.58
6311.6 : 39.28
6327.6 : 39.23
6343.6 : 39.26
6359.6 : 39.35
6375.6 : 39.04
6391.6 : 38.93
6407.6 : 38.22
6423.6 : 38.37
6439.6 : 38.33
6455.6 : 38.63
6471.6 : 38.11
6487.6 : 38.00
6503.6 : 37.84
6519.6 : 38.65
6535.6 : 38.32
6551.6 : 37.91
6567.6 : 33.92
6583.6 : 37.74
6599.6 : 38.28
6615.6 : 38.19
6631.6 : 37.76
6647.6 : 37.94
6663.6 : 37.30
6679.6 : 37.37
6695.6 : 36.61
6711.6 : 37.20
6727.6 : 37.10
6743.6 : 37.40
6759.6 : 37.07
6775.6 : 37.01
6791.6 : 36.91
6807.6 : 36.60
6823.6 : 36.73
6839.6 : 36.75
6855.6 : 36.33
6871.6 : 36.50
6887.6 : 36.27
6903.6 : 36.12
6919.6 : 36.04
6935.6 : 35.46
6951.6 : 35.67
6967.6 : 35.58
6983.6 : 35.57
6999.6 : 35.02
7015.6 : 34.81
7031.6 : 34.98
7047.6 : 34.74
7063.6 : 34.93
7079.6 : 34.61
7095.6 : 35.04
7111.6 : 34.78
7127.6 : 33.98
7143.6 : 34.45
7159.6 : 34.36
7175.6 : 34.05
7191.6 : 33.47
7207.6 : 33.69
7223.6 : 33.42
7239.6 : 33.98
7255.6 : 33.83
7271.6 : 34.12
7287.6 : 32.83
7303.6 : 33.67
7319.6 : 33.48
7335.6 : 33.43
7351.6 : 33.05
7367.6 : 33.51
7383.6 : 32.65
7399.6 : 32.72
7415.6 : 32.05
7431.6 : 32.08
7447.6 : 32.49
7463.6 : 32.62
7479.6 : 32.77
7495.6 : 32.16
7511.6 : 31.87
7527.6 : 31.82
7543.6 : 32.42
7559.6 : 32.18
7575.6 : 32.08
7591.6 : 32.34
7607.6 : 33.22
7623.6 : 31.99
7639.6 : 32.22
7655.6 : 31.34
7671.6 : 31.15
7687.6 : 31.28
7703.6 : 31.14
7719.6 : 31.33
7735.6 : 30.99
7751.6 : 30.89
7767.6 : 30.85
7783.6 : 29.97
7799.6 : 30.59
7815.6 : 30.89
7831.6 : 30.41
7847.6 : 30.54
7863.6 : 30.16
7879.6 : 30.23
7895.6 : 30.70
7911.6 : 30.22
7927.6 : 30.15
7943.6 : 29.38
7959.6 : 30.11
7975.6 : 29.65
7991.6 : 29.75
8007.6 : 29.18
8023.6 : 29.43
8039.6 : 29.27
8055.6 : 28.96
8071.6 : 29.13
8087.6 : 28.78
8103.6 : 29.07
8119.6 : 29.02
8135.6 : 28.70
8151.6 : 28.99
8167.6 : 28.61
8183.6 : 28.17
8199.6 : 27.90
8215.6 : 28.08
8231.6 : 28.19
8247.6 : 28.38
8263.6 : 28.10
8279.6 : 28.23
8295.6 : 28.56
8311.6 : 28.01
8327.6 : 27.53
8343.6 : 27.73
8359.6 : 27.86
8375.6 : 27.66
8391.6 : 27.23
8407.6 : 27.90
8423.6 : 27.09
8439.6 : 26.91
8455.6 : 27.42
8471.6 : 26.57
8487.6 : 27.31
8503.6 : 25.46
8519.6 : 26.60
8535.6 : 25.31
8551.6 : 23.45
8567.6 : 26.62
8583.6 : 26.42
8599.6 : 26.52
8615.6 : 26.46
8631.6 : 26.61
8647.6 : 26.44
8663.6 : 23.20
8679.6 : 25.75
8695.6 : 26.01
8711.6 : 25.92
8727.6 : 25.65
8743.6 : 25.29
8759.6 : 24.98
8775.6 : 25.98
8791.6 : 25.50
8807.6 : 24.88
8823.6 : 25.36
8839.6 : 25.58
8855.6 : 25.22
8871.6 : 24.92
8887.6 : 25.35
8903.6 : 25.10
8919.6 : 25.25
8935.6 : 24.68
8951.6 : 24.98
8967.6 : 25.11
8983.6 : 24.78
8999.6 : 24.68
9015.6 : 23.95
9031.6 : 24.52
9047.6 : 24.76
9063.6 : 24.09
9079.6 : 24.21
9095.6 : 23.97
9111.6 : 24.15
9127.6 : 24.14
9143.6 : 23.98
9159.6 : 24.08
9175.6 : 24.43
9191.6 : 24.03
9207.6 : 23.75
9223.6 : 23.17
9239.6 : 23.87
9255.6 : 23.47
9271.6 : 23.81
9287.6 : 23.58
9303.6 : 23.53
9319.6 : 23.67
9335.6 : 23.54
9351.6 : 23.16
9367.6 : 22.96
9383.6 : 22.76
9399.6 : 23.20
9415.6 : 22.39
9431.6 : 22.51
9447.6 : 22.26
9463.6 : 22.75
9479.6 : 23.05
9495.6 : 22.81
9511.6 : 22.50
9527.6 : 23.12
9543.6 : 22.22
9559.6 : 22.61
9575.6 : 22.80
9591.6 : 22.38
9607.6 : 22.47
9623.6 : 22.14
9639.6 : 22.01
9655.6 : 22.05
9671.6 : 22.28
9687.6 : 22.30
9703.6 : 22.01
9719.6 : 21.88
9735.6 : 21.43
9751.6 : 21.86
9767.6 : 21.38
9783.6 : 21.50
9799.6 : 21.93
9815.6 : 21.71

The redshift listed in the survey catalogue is 0.00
